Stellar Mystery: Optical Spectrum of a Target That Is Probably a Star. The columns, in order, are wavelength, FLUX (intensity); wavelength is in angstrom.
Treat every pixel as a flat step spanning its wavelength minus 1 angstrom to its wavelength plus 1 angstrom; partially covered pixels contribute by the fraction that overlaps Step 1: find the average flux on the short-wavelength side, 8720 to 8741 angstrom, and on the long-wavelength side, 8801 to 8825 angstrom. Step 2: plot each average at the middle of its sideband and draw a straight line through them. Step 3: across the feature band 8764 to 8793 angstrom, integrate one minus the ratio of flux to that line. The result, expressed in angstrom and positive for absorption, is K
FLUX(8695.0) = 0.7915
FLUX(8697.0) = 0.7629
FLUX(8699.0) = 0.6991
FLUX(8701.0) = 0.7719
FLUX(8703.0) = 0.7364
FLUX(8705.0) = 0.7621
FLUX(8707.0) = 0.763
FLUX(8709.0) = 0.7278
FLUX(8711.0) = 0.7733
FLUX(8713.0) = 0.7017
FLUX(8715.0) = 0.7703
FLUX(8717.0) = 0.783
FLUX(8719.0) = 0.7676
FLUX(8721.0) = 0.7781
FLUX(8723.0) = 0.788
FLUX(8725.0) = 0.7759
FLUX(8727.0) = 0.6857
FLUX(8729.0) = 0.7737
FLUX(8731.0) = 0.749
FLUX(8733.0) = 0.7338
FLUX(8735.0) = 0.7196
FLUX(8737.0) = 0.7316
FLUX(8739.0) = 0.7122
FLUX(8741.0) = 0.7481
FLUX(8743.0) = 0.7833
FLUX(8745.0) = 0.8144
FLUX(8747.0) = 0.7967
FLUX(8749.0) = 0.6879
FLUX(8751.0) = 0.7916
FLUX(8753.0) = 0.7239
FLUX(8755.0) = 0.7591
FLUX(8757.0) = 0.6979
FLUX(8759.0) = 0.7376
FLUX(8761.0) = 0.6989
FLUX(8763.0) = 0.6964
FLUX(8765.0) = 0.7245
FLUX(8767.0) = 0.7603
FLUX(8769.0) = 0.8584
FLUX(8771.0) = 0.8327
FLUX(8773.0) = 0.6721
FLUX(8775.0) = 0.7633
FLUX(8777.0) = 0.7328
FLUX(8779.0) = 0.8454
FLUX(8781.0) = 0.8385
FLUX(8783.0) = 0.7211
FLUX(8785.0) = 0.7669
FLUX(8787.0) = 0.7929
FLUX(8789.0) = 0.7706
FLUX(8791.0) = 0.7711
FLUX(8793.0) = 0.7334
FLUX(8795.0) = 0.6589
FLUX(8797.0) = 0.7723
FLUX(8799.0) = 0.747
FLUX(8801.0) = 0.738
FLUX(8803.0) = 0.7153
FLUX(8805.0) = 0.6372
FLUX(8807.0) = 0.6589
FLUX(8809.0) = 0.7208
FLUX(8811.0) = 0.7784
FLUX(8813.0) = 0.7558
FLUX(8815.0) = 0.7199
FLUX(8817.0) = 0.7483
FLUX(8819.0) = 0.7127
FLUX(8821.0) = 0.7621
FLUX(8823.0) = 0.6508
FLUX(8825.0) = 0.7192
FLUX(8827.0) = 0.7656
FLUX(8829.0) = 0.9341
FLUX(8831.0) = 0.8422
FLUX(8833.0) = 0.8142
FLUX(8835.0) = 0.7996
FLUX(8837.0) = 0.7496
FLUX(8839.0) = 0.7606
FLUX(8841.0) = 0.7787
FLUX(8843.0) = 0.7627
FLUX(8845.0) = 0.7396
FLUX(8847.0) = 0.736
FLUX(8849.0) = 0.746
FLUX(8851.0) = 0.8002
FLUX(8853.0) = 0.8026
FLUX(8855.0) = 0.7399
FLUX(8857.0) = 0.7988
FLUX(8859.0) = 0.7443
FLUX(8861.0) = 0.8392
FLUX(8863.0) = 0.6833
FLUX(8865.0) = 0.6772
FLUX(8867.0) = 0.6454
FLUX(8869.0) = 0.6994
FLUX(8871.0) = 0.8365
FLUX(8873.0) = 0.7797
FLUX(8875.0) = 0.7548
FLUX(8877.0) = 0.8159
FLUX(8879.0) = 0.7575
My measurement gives -1.82 angstrom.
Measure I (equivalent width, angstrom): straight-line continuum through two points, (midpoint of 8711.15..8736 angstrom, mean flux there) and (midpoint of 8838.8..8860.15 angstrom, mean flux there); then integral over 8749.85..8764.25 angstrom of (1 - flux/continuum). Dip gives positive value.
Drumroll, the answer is 0.5 angstrom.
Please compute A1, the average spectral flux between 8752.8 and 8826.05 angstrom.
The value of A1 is 0.741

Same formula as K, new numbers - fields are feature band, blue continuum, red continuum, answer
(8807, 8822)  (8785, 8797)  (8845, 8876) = 0.26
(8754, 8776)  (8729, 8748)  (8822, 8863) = 0.42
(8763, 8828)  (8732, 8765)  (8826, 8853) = 1.64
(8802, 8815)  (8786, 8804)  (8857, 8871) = 0.52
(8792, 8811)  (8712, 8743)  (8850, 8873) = 0.97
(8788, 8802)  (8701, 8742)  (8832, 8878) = 0.26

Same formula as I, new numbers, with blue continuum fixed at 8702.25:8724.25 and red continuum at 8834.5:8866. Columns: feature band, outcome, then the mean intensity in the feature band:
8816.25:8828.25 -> 0.5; 0.73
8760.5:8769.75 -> 0.1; 0.747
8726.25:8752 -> 0.4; 0.749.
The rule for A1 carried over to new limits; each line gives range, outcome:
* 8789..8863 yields 0.754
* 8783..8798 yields 0.75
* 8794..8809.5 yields 0.706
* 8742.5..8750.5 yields 0.771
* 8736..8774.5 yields 0.749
